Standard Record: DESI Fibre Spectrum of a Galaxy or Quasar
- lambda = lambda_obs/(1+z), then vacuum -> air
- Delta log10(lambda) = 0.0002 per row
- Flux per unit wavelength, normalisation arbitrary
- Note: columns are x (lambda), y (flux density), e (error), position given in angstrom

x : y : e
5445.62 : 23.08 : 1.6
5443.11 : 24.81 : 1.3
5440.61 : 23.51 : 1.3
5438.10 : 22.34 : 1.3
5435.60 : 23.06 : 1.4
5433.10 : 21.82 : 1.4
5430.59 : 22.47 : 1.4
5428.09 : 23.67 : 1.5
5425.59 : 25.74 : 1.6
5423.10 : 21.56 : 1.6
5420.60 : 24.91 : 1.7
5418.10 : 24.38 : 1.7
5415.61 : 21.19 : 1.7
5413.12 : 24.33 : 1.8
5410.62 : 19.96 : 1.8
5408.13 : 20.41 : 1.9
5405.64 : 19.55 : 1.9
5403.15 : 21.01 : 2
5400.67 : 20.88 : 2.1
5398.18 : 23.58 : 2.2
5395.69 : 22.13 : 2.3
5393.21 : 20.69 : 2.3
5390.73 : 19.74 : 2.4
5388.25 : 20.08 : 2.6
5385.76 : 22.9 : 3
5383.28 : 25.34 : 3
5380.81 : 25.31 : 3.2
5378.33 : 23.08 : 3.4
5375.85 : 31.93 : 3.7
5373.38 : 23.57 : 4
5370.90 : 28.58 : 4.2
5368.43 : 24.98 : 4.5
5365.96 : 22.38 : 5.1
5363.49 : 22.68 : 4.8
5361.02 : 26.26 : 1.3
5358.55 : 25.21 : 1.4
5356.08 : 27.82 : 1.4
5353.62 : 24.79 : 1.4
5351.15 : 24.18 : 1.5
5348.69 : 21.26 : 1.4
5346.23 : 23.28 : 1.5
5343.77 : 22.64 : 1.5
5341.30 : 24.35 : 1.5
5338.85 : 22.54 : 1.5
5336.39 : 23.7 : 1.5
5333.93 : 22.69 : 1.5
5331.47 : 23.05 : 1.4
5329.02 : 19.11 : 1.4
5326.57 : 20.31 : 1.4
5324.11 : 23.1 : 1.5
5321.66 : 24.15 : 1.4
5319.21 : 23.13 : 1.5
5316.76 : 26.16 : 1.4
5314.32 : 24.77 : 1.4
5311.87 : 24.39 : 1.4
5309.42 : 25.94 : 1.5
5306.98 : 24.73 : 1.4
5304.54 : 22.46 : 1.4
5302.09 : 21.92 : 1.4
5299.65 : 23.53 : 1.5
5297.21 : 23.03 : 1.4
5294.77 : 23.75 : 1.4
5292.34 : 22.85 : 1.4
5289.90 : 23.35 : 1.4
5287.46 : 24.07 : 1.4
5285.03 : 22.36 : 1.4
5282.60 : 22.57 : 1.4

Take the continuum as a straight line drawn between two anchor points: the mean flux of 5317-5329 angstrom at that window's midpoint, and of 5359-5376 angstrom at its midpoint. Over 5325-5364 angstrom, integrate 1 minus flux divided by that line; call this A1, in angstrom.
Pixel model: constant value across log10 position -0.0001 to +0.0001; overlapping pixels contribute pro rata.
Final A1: 0.93 angstrom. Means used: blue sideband 22.6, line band 23.4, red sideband 25.4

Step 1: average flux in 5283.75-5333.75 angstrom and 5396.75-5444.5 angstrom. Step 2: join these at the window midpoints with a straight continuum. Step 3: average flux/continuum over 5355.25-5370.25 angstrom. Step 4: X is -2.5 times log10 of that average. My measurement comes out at -0.09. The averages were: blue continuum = 23.3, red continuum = 22.6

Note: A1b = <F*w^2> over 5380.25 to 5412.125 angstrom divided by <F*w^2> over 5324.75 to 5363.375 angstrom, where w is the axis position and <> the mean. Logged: 0.9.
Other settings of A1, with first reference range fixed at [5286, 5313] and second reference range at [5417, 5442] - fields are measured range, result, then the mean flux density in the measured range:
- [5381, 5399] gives 0.9 angstrom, 22.2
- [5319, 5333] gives 0.9 angstrom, 22.1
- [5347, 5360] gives -0.6 angstrom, 24.6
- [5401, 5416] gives 1.5 angstrom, 21.1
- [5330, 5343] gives 0.2 angstrom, 23.2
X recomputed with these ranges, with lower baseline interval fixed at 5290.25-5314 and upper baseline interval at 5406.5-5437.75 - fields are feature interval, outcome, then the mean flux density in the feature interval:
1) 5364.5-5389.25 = -0.08 mag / 24.8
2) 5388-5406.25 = 0.09 mag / 21.1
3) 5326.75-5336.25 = 0.08 mag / 21.7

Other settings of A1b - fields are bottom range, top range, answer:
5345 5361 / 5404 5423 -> 0.92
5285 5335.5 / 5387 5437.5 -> 0.98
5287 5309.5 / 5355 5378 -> 1.13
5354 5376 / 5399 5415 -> 0.84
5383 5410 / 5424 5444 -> 1.11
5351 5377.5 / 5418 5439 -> 0.93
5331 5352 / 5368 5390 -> 1.10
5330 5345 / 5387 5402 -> 0.94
